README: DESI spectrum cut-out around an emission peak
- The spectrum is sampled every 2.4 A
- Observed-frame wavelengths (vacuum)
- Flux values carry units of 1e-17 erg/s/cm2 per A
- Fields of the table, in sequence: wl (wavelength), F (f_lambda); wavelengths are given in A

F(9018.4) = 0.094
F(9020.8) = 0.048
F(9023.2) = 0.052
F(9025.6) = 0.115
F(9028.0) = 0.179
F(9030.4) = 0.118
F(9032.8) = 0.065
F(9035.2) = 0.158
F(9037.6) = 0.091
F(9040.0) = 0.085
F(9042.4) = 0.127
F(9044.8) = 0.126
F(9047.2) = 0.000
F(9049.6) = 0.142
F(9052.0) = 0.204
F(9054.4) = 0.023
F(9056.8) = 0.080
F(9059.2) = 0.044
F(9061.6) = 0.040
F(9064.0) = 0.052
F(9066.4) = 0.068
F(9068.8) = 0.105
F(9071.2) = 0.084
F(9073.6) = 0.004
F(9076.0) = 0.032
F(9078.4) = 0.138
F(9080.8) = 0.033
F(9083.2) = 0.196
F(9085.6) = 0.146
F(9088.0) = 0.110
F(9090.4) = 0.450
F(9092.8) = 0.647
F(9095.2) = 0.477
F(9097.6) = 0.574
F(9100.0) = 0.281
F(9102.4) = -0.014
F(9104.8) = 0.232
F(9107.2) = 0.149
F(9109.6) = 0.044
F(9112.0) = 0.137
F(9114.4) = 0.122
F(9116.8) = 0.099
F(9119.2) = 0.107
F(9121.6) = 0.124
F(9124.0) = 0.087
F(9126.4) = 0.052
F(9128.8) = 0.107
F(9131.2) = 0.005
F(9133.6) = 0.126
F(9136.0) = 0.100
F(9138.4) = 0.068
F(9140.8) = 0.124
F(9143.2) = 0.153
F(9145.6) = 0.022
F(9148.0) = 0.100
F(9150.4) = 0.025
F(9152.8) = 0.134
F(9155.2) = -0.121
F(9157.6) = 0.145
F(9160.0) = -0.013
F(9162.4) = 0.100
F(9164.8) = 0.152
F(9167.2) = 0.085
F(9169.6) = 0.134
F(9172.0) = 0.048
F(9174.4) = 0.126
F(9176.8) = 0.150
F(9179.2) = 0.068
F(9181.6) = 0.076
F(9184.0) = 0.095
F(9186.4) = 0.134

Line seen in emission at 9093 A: [O III]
